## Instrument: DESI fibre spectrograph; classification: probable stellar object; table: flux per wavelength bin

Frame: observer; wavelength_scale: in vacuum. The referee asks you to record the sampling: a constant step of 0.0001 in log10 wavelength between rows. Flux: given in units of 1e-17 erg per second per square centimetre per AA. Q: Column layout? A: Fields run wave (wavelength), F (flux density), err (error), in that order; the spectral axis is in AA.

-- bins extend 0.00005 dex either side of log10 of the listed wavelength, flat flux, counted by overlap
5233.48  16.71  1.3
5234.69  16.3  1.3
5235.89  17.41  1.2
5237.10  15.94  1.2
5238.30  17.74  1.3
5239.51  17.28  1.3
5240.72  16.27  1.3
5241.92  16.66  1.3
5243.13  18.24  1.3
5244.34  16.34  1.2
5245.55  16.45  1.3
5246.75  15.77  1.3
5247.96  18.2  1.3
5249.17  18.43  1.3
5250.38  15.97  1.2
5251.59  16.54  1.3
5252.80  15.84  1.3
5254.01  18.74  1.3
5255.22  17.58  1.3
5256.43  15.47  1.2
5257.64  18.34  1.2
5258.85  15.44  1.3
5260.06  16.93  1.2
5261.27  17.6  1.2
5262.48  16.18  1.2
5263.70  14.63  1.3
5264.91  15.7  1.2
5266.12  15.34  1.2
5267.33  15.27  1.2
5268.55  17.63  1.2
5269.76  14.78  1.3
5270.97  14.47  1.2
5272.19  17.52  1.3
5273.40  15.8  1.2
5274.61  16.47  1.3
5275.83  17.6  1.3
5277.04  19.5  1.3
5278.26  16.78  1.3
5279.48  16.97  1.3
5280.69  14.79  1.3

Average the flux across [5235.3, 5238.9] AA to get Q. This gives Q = 17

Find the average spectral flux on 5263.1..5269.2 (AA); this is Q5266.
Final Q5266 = 15.7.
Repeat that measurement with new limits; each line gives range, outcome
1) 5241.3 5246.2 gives 16.9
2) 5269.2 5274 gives 15.7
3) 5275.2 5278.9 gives 17.9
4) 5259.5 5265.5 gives 16.2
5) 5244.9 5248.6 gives 16.8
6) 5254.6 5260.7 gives 16.8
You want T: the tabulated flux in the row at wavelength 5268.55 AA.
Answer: 17.63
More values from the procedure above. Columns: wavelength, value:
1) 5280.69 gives 14.79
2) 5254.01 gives 18.74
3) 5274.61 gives 16.47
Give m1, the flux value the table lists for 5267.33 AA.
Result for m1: 15.27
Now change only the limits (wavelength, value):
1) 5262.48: 16.18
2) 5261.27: 17.6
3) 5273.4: 15.8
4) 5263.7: 14.63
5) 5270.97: 14.47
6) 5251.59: 16.54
